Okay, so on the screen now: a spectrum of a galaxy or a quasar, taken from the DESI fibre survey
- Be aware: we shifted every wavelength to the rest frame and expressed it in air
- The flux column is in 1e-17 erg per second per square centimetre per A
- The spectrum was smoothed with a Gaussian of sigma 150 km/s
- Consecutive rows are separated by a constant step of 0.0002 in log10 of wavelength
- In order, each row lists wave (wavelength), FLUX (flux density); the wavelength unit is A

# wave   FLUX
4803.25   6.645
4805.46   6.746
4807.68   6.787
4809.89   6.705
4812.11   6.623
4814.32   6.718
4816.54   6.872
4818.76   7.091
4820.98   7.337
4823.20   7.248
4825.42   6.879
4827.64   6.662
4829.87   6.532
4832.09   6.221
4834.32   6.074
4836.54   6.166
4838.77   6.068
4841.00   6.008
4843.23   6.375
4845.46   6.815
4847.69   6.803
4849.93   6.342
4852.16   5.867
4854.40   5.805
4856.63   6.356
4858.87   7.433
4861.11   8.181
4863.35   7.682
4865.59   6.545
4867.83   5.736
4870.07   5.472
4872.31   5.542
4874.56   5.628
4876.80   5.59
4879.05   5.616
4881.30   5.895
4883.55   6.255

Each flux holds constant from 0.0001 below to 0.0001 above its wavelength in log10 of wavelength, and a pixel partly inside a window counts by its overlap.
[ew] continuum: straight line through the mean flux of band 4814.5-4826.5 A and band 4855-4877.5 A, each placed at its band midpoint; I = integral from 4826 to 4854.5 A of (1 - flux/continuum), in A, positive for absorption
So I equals 2.0 A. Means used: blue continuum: 7.06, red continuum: 6.42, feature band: 6.31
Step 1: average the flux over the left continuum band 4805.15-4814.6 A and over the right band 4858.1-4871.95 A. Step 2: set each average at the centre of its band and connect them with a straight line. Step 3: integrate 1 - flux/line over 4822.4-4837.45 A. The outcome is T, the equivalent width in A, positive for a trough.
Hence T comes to 0.44 A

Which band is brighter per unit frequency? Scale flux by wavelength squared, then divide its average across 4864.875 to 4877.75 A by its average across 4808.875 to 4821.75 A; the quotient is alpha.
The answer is 0.85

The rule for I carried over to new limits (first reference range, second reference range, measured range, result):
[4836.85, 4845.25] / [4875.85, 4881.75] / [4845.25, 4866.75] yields -2.8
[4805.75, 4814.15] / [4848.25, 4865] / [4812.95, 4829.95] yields -0.5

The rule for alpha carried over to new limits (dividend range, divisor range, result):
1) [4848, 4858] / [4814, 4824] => 0.89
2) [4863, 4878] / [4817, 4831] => 0.87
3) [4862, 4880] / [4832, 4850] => 0.96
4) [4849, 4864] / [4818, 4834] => 1.01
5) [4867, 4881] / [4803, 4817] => 0.86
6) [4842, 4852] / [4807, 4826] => 0.95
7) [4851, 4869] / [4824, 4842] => 1.07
